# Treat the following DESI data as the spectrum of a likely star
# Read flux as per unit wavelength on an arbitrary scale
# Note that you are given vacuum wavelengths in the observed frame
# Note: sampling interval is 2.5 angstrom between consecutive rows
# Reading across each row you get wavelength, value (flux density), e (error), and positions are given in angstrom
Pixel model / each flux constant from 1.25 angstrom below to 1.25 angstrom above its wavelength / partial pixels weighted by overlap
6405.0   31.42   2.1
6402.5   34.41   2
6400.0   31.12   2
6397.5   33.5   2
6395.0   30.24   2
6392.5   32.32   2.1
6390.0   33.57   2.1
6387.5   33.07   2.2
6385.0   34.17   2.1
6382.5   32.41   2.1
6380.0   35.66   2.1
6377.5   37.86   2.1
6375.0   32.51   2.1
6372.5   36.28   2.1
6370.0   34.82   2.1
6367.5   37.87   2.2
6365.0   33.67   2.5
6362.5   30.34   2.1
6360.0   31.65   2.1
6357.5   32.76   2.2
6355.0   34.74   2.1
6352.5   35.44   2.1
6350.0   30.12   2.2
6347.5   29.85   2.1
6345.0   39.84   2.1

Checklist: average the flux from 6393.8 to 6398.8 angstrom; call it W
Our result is 31.9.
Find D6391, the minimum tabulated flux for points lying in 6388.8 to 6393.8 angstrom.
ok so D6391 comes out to 32.32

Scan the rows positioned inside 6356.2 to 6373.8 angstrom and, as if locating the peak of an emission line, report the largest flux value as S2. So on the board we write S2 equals 37.87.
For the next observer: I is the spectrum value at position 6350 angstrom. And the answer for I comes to 30.12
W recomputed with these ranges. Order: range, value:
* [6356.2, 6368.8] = 33.3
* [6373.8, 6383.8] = 34.6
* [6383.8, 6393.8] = 33.3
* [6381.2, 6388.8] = 33.2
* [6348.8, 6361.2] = 33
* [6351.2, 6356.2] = 35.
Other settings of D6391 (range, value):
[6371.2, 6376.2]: 32.51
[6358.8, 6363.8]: 30.34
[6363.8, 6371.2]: 33.67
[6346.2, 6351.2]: 29.85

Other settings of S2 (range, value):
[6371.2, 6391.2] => 37.86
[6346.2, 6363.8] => 35.44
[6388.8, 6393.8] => 33.57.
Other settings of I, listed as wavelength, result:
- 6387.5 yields 33.07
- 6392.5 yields 32.32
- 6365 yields 33.67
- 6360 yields 31.65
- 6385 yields 34.17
